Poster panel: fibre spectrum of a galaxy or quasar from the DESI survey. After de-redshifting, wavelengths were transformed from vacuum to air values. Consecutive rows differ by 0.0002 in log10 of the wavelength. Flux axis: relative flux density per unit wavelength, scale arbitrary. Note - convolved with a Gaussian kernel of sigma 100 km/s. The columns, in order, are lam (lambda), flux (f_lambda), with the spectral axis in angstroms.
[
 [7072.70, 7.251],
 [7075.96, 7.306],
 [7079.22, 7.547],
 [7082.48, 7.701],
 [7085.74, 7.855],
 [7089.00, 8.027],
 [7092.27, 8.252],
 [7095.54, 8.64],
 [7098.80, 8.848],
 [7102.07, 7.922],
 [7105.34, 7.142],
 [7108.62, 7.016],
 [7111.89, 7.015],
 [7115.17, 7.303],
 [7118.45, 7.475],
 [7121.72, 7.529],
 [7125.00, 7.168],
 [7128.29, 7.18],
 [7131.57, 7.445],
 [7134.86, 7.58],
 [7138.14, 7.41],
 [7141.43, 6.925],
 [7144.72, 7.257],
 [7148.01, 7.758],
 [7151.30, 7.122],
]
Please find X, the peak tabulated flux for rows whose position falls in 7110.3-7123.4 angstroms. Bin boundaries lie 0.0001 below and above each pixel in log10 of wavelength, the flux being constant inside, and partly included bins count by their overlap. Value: 7.529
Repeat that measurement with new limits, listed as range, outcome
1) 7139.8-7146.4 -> 7.257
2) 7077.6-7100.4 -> 8.848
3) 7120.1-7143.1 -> 7.58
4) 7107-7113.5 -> 7.016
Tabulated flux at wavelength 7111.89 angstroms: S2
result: 7.015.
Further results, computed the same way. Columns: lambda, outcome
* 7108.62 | 7.016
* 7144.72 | 7.257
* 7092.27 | 8.252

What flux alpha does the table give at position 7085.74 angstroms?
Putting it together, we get 7.855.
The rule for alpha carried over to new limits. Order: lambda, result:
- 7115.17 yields 7.303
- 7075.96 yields 7.306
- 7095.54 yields 8.64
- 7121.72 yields 7.529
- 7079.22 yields 7.547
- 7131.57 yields 7.445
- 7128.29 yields 7.18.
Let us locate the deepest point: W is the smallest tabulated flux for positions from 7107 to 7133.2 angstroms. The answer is 7.015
